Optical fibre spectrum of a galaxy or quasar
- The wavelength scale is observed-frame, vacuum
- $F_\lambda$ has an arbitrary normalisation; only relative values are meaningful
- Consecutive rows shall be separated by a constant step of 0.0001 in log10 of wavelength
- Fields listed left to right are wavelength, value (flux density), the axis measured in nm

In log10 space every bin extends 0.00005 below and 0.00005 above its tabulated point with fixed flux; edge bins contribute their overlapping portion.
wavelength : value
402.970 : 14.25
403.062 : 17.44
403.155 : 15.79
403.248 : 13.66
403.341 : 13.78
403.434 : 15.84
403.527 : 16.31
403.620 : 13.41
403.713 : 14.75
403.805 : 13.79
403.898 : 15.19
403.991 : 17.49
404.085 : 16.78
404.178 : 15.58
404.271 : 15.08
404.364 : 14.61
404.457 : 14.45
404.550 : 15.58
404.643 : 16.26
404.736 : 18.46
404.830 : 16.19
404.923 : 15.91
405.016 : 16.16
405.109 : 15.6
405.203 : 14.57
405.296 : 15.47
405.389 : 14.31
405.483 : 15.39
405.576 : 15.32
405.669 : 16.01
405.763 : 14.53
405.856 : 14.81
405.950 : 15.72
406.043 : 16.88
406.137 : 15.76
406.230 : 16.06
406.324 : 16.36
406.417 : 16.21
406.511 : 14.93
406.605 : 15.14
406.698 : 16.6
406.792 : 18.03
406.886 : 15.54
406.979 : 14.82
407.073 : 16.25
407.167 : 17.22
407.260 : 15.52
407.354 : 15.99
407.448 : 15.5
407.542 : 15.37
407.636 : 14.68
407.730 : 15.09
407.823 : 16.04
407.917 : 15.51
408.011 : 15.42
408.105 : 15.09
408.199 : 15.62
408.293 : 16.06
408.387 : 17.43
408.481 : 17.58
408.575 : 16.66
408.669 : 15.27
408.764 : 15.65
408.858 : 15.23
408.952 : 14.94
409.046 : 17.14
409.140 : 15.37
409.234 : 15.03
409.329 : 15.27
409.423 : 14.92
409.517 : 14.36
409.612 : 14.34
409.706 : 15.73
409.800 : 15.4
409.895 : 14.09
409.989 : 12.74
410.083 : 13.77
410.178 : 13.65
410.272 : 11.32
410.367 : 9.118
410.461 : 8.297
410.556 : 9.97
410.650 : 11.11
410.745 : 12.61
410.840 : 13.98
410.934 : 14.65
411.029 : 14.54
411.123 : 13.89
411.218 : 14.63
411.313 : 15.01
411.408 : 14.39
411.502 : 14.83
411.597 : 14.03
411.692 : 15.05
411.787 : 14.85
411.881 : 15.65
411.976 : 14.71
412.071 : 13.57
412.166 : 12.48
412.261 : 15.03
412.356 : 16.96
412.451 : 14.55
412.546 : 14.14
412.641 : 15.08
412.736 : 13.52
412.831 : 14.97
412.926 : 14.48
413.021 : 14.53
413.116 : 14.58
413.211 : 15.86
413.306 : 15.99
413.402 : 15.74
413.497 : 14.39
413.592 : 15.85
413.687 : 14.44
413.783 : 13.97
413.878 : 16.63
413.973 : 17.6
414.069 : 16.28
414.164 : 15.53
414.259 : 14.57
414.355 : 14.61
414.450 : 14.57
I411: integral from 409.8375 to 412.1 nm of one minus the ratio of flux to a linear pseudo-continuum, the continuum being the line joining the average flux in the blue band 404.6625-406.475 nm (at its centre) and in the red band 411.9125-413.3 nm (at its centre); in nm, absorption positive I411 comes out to 0.23 nm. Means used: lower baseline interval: 15.8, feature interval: 13.4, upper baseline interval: 14.7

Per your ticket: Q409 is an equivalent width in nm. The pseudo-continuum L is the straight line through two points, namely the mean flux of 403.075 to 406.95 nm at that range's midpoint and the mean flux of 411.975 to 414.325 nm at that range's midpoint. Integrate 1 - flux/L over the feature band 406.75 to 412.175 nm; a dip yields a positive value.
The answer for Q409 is 0.21 nm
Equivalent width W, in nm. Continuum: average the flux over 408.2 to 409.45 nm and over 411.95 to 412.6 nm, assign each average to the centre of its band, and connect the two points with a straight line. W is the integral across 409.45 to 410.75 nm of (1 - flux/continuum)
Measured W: 0.23 nm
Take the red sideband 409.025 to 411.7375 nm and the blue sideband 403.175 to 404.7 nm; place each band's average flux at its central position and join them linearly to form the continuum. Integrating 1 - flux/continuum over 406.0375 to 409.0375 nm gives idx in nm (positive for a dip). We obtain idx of -0.316 nm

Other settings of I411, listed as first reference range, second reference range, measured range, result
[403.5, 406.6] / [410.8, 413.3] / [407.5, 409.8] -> -0.07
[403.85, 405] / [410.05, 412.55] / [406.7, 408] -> -0.08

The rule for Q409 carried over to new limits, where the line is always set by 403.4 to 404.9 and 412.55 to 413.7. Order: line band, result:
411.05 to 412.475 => 0.038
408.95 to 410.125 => 0.028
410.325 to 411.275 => 0.175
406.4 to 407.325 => -0.036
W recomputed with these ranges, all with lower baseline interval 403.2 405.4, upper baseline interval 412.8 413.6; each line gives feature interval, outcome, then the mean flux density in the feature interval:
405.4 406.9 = -0.04 nm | 15.8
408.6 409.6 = 0.00 nm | 15.3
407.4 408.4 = -0.02 nm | 15.6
